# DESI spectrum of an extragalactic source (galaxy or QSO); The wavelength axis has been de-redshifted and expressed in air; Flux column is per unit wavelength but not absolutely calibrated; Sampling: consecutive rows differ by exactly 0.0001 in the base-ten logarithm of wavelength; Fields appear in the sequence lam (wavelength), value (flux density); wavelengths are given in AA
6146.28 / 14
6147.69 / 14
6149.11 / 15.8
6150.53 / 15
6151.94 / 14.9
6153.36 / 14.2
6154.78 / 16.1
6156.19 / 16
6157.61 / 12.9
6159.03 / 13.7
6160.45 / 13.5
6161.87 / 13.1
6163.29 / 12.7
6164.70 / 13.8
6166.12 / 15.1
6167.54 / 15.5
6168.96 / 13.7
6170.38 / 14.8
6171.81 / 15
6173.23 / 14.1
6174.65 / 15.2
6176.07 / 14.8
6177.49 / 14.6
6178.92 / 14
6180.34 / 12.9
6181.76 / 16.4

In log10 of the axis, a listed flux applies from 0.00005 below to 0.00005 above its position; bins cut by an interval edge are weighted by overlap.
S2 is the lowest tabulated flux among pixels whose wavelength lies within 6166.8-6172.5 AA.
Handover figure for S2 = 13.7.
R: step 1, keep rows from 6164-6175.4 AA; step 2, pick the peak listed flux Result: 15.5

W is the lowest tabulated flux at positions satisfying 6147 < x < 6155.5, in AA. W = 14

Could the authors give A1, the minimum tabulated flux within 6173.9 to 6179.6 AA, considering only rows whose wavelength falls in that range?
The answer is 14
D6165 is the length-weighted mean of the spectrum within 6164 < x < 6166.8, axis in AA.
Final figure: 14.4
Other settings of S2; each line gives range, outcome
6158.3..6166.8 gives 12.7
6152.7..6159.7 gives 12.9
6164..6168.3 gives 13.8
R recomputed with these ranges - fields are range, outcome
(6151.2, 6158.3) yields 16.1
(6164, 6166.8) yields 15.1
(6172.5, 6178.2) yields 15.2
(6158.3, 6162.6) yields 13.7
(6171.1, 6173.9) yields 15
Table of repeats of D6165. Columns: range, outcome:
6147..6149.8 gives 14.9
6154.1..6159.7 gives 14.7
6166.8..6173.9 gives 14.6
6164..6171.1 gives 14.6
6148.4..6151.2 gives 15.4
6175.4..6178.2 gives 14.7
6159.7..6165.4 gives 13.3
